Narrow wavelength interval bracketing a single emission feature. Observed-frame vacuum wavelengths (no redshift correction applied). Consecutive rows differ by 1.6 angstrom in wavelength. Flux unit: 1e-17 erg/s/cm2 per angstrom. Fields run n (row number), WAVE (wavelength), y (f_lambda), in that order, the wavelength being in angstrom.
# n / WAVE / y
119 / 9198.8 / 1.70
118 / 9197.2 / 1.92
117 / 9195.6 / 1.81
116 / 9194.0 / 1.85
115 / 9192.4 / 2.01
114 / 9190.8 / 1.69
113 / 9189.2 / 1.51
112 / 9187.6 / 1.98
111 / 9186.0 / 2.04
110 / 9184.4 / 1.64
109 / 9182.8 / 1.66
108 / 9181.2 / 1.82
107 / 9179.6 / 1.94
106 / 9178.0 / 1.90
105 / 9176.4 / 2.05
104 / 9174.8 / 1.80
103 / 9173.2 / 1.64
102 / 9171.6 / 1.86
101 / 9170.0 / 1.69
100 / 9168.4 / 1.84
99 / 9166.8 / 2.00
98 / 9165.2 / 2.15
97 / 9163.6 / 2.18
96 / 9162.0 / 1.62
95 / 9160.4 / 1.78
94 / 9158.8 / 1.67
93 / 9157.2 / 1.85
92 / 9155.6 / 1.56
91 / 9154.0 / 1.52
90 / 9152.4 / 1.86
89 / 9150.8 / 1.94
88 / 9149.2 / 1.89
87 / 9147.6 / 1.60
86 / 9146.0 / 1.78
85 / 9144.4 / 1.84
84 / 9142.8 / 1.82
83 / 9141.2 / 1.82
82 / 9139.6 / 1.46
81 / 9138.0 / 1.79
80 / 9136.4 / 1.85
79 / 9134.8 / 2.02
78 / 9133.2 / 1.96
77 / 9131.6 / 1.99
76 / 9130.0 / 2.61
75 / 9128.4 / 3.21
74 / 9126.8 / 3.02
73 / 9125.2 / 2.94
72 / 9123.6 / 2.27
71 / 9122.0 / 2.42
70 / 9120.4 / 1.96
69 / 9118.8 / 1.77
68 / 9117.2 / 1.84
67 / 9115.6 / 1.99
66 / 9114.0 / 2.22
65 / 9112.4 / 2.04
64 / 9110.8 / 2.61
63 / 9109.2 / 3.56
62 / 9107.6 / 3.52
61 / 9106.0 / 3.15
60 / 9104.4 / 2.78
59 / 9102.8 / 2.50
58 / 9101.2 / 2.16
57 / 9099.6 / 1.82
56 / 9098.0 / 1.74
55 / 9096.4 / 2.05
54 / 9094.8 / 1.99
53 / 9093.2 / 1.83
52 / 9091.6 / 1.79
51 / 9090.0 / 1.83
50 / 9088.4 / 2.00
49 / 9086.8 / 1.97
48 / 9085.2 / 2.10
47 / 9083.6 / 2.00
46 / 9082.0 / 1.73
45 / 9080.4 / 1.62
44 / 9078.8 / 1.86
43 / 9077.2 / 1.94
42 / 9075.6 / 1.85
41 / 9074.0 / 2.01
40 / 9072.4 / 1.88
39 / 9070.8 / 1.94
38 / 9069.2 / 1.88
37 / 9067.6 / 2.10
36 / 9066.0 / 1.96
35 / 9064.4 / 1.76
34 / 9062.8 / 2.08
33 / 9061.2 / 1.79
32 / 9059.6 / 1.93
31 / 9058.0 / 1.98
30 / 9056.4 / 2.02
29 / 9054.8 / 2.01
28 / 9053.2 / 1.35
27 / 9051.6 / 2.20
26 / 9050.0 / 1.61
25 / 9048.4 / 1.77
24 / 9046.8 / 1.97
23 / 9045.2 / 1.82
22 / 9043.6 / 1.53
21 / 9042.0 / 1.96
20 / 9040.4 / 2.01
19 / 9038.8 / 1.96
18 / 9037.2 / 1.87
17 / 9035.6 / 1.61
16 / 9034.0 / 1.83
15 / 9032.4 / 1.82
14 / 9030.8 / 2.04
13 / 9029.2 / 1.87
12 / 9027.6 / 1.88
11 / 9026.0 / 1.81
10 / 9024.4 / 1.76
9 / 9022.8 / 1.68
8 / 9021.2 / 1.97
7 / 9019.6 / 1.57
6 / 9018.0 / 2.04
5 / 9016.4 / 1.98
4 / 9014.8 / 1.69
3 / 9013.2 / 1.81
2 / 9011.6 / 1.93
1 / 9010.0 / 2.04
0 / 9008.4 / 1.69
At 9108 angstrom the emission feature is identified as [S II]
